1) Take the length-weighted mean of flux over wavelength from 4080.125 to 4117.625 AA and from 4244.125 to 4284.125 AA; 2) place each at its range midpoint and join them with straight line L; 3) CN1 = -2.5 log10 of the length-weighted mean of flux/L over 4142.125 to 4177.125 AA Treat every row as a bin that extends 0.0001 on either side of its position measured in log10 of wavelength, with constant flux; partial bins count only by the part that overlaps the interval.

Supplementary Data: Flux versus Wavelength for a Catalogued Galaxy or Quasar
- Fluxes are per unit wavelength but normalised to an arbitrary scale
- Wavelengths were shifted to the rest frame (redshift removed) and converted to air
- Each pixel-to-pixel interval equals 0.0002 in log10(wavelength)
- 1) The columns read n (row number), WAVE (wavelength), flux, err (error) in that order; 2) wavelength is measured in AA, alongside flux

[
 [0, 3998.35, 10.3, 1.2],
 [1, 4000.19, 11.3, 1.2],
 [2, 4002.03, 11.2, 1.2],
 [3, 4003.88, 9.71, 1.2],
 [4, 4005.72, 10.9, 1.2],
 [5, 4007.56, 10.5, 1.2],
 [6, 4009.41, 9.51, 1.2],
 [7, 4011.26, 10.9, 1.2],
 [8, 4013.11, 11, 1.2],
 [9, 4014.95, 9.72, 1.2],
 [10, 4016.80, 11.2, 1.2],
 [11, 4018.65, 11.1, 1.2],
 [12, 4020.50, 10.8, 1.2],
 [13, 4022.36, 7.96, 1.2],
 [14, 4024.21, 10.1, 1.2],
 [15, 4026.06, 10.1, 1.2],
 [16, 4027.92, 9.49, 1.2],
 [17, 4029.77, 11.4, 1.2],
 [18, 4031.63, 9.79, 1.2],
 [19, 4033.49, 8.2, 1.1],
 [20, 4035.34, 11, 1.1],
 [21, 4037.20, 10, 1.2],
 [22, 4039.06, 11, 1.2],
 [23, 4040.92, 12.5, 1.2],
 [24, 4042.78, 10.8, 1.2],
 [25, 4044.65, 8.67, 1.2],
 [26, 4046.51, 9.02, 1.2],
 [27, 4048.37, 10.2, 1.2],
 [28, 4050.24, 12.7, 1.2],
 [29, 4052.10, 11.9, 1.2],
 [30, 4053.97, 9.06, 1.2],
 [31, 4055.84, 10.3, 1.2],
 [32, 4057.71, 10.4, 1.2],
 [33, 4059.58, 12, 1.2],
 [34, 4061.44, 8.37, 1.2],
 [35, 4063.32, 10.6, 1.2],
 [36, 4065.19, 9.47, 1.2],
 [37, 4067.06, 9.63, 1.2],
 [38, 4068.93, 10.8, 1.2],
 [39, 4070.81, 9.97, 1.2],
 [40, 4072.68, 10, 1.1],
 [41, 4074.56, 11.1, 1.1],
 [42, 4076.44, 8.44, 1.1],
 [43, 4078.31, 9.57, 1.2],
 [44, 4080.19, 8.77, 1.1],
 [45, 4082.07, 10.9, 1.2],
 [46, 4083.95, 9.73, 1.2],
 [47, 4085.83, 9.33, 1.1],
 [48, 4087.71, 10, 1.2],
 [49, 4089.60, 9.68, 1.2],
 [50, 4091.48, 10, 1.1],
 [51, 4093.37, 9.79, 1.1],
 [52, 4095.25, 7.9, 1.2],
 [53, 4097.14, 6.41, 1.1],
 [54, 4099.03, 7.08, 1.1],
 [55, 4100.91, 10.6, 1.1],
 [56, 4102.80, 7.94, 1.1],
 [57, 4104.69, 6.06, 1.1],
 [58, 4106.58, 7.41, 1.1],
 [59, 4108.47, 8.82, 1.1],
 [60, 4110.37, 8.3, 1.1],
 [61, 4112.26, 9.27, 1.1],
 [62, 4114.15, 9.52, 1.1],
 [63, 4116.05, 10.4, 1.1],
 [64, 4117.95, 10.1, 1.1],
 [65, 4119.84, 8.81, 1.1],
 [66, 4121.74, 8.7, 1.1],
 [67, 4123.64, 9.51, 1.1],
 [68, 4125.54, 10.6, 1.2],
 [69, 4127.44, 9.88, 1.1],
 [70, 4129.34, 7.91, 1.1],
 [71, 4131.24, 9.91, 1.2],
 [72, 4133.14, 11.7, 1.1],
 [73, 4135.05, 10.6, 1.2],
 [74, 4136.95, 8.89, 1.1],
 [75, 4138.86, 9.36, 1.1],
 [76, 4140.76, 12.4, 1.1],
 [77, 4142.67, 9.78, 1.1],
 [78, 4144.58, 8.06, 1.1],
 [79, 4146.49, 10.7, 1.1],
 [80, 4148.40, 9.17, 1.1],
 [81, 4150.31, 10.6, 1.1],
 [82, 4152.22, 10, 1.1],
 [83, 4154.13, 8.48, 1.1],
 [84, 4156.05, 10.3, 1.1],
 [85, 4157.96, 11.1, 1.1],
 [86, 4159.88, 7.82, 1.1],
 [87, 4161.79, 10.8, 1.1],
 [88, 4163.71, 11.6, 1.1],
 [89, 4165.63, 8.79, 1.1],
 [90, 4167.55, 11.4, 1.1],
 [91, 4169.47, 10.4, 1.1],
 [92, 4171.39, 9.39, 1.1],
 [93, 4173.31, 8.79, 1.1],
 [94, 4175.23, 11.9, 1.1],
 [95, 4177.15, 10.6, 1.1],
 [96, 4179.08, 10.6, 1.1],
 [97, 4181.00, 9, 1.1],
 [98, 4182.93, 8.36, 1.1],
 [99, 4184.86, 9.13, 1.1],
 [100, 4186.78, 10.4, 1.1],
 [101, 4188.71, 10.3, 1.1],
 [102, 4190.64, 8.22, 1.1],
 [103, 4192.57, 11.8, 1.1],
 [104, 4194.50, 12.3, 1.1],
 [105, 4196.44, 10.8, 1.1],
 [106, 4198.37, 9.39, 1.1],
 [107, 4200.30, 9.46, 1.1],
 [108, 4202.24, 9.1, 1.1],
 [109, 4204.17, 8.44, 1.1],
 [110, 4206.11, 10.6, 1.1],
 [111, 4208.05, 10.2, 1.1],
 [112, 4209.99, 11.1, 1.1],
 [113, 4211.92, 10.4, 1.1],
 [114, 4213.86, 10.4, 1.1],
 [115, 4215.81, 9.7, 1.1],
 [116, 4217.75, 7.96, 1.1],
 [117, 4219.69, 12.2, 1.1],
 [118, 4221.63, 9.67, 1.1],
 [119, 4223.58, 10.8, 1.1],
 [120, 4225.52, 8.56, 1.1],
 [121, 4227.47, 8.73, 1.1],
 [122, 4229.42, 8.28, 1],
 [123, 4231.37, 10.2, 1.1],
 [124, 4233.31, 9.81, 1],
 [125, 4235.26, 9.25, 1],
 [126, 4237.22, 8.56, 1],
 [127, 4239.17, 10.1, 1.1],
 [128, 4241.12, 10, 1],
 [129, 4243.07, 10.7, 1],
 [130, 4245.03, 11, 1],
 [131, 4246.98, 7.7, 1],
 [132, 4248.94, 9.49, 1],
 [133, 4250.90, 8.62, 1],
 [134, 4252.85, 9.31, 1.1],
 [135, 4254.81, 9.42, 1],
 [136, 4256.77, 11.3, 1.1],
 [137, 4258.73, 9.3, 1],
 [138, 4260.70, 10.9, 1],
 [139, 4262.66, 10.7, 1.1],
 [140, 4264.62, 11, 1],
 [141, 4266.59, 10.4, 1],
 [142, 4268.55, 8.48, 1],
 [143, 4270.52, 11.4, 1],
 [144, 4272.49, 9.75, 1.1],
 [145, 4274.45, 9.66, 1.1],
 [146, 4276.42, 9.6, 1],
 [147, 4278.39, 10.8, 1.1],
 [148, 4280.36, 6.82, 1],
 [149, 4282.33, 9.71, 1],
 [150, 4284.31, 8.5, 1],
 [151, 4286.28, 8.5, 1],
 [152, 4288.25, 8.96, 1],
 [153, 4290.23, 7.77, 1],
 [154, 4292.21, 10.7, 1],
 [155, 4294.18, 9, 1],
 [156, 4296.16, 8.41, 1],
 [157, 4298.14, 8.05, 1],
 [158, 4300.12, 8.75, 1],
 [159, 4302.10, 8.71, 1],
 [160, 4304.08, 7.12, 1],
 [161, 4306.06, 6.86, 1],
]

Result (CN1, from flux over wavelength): -0.08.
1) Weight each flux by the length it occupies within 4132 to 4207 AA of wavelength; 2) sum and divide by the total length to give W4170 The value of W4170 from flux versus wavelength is 10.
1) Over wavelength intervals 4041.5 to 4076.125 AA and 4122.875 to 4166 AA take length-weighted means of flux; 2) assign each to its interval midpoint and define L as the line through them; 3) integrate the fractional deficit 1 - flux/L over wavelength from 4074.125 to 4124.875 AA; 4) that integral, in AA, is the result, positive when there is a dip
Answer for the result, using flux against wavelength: 5.4 AA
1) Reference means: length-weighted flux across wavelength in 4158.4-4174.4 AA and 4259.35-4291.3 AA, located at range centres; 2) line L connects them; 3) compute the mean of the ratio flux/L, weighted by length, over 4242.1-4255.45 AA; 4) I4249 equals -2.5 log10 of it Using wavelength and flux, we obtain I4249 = 0.02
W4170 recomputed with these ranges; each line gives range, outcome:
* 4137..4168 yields 9.97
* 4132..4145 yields 10.2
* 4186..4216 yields 10.2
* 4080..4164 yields 9.43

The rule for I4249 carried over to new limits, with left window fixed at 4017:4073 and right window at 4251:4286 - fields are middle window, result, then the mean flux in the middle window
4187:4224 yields -0.03 mag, 10.1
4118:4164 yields 0.02 mag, 9.84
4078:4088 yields 0.05 mag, 9.71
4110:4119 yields 0.06 mag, 9.59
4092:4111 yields 0.25 mag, 8.07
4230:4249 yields 0.02 mag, 9.66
